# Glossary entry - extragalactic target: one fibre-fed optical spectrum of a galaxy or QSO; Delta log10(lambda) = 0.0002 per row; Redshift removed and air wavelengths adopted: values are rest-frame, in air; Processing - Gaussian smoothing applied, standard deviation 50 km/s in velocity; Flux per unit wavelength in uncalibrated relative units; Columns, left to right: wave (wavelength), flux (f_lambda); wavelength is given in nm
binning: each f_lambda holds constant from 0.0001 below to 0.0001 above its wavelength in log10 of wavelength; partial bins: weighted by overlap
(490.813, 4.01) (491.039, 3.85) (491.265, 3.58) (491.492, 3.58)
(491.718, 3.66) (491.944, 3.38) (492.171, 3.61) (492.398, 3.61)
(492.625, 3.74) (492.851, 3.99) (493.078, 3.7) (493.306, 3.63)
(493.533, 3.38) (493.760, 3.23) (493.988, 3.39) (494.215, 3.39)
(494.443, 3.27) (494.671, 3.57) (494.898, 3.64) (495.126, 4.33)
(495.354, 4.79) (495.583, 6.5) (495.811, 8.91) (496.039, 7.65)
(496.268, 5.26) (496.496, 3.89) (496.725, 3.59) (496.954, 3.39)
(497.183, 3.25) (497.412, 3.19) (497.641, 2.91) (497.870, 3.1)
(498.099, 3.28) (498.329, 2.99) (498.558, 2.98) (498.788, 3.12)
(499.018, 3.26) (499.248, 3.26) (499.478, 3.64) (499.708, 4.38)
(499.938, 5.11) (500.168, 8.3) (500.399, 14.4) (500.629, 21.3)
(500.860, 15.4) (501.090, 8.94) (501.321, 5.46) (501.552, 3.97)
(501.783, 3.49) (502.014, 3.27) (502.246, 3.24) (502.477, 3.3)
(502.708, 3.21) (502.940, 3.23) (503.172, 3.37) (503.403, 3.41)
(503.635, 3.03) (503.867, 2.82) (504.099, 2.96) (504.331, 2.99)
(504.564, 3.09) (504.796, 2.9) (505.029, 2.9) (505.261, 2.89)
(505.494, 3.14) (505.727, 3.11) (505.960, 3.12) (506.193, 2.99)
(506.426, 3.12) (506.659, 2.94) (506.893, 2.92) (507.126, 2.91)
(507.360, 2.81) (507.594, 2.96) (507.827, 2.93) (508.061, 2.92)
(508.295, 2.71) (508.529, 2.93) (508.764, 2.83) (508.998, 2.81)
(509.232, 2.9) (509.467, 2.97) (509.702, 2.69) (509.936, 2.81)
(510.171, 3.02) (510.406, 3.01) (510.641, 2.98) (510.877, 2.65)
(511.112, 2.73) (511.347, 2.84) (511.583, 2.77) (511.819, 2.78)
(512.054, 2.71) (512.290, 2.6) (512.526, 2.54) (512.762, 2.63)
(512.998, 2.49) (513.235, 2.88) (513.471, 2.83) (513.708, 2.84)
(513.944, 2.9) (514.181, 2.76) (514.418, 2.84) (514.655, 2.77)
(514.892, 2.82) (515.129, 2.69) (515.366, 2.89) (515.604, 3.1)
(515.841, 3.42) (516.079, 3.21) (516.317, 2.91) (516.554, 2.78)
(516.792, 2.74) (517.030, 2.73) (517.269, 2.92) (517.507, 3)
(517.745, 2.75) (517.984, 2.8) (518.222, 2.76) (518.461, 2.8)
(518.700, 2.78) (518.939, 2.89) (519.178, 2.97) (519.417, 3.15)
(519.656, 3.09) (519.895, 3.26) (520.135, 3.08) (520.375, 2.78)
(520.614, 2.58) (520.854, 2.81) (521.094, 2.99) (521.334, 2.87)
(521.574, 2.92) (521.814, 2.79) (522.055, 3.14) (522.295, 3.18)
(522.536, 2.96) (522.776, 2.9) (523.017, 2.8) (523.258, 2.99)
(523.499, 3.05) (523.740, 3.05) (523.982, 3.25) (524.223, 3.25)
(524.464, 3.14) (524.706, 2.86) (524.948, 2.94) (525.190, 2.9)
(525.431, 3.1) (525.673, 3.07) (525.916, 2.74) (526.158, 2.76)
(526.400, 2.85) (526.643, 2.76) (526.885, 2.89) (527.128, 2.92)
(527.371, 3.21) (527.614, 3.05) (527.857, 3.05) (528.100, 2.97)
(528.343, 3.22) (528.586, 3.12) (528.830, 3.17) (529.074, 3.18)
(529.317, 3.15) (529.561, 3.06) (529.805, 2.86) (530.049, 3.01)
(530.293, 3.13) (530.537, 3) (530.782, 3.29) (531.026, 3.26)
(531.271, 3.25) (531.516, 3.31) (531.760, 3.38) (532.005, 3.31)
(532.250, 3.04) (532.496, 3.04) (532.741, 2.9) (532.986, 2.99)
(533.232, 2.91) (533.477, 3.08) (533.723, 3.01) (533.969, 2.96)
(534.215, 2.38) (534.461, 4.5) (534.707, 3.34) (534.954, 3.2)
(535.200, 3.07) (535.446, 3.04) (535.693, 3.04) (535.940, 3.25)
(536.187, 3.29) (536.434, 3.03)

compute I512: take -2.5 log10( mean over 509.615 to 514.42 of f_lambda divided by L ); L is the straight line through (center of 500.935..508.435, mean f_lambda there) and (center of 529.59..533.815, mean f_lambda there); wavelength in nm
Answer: 0.20 mag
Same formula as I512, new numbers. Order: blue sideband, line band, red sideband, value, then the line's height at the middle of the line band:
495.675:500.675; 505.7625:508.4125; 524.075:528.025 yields 0.47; 4.55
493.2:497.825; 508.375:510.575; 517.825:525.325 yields 0.23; 3.55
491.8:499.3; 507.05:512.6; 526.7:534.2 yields 0.25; 3.57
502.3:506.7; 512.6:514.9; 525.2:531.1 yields 0.11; 3.06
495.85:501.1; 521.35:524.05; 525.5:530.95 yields 0.19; 3.56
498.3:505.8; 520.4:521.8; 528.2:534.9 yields 0.32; 3.79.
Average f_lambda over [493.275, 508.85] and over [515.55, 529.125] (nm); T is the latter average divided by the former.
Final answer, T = 0.7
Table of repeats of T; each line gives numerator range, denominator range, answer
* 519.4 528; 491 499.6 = 0.77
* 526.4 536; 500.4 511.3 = 0.78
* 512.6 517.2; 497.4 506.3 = 0.61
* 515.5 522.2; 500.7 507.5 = 0.75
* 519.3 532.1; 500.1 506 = 0.58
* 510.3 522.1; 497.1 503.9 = 0.55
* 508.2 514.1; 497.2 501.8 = 0.46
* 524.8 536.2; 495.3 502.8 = 0.56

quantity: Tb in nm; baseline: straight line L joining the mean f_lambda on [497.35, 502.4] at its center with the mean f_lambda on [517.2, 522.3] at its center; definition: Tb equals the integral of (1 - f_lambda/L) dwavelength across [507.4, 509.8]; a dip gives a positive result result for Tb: 0.90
